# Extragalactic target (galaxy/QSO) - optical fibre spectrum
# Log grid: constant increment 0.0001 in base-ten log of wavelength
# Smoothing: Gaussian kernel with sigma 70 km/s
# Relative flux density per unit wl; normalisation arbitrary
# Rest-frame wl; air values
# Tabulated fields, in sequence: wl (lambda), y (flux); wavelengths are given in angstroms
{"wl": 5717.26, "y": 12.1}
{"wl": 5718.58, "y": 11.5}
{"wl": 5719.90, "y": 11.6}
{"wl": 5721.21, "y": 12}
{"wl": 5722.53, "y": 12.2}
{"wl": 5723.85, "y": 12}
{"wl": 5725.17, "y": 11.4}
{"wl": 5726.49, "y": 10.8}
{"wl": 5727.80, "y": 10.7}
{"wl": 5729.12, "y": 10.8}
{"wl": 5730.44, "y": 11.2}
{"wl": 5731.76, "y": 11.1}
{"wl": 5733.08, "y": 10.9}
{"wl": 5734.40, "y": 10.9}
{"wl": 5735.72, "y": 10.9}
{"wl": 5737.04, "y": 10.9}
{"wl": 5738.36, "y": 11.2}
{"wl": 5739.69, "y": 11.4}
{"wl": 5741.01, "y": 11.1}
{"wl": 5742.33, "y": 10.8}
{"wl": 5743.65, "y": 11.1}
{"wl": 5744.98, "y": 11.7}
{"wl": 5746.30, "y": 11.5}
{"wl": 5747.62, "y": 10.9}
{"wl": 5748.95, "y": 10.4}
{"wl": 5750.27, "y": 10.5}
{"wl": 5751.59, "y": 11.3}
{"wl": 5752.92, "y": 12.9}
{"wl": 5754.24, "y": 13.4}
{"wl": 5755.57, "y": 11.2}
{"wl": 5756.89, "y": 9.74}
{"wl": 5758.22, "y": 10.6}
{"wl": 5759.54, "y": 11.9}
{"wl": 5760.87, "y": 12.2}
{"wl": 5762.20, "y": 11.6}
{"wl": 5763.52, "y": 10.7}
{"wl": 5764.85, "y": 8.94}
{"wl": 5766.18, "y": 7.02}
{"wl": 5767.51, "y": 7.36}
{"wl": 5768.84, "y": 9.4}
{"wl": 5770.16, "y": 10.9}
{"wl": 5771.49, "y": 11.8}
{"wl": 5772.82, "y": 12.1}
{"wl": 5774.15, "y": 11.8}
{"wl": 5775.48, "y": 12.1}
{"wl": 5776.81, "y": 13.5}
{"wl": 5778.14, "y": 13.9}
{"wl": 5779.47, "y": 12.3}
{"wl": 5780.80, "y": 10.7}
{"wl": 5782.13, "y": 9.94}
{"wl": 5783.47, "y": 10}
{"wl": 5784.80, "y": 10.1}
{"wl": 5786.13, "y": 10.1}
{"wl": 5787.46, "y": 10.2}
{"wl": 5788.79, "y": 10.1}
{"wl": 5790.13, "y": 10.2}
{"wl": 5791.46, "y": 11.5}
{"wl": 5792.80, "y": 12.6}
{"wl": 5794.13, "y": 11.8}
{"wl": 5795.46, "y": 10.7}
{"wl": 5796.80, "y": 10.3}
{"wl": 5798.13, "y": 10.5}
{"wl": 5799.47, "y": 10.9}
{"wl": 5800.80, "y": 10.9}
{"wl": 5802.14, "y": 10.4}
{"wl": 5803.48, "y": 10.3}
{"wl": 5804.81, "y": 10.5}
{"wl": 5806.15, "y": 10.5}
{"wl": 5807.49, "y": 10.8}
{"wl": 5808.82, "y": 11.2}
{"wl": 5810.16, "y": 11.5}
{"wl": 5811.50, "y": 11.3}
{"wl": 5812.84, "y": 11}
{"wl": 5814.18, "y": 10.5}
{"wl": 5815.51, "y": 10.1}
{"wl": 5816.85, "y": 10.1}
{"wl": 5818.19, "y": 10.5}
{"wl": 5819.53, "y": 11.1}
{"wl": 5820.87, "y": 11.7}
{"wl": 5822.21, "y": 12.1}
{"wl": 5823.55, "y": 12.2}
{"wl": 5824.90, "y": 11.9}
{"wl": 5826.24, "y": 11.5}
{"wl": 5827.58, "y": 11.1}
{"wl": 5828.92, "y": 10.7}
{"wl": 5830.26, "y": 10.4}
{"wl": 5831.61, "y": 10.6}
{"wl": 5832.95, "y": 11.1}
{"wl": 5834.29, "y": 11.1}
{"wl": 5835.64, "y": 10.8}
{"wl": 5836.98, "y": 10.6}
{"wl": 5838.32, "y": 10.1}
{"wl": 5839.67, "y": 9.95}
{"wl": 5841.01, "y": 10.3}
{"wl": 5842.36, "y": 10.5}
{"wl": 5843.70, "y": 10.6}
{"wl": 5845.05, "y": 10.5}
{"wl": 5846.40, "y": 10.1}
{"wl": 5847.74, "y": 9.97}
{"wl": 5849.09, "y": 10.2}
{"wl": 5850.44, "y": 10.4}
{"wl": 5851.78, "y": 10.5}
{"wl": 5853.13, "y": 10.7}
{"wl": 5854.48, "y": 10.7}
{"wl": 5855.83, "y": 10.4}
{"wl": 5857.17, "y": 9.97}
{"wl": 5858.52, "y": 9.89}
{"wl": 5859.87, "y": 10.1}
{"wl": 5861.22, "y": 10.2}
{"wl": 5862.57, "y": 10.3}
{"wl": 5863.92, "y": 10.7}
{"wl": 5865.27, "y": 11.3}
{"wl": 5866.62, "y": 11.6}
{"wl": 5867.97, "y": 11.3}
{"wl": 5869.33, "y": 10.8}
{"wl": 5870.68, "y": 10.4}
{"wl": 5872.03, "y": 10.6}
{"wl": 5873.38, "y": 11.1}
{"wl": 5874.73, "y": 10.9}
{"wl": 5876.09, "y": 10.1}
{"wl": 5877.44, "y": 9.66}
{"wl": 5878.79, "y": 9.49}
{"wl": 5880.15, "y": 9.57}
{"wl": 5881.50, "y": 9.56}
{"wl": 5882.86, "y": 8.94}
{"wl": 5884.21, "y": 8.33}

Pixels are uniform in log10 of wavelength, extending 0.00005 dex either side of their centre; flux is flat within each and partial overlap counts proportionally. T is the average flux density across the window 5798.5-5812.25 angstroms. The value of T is 10.8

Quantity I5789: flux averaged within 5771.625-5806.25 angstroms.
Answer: 11.1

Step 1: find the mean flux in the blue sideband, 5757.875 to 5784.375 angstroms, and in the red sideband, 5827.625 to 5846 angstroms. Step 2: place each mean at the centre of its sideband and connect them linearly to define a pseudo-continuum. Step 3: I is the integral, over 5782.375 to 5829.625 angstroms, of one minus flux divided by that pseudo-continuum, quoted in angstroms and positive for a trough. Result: -0.6 angstroms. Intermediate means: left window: 10.9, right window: 10.6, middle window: 10.9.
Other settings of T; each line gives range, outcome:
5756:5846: 10.8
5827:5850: 10.5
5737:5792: 11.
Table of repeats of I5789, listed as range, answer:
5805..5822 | 10.9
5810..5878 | 10.7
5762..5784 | 10.8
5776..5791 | 11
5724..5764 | 11.2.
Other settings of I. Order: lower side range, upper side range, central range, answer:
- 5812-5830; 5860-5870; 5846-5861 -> 0.9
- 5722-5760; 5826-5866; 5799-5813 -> -0.1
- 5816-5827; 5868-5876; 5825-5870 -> 1.8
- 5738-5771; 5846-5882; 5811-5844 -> -1.1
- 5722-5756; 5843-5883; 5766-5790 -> 0.4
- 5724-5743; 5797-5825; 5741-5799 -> 0.0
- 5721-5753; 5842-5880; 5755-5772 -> 1.2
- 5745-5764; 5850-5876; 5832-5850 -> 0.5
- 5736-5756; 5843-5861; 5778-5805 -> 0.2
